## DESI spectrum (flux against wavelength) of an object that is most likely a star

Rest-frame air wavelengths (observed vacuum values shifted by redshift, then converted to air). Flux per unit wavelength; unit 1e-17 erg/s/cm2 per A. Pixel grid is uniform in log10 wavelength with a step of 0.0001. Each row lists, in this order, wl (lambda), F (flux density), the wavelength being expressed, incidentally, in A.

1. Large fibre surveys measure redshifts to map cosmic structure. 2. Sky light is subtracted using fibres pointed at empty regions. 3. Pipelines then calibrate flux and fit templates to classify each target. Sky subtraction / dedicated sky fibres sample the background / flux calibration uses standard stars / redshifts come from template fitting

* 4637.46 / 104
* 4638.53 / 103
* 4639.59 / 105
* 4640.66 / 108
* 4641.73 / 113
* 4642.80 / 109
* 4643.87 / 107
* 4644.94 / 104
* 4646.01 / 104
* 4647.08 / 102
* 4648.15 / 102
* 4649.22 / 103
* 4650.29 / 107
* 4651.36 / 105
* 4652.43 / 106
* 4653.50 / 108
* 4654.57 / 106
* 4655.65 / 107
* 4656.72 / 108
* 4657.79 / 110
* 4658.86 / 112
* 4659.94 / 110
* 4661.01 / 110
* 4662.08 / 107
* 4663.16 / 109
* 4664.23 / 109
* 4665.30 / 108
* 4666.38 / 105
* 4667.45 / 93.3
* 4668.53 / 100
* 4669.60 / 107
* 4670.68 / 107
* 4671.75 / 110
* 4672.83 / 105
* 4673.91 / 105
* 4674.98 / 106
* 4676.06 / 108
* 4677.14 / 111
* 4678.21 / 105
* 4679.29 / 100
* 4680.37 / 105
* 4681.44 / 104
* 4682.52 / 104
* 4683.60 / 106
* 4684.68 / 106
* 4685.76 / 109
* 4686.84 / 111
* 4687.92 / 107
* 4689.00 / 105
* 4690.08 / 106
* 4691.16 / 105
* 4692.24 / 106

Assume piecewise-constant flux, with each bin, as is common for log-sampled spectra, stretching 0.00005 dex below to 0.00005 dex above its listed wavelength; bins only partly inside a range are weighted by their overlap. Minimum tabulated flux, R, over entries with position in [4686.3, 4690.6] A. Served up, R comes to 105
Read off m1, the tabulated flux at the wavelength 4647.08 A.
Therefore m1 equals 102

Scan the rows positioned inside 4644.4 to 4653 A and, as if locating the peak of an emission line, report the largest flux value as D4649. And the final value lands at 107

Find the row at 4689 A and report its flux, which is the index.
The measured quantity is 105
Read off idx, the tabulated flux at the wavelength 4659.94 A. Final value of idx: 110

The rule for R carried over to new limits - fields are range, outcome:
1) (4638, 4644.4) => 103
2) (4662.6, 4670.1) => 93.3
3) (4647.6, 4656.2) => 102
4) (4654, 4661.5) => 106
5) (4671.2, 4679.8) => 100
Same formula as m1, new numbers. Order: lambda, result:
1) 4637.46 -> 104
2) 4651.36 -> 105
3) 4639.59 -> 105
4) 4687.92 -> 107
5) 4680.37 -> 105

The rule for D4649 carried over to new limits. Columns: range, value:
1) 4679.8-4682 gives 105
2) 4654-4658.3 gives 110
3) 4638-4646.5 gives 113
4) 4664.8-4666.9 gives 108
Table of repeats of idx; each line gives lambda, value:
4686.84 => 111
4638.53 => 103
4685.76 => 109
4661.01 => 110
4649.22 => 103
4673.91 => 105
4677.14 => 111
